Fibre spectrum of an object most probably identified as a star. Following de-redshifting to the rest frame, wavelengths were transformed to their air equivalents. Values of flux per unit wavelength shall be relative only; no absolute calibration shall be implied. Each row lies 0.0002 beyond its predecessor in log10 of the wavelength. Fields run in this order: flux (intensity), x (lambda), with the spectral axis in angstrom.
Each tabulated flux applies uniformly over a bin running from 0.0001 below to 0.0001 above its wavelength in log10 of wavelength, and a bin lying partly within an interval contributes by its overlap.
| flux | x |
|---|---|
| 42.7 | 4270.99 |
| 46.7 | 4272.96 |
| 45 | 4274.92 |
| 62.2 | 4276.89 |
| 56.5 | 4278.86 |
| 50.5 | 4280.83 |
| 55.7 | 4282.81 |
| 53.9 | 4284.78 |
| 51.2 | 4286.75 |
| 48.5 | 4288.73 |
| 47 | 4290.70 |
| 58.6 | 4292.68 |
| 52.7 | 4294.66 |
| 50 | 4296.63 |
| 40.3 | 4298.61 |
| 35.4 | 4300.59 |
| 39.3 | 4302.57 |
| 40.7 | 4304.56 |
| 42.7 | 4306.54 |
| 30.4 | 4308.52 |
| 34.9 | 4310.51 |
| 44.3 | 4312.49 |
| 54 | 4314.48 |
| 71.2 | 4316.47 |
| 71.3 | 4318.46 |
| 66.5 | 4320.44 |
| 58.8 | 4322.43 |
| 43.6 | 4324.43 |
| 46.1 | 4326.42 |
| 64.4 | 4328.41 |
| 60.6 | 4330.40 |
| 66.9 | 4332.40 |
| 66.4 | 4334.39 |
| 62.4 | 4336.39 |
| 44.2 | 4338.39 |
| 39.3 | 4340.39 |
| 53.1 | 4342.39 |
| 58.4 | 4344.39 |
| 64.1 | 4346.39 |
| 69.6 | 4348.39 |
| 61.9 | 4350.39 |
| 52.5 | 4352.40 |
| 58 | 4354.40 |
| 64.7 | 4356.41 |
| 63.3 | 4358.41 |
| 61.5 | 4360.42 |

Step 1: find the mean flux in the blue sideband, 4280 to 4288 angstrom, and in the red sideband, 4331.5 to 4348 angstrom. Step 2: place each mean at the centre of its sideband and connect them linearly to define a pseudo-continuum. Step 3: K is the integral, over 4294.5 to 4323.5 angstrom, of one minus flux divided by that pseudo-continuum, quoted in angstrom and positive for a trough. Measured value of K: 3.2 angstrom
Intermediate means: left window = 52.7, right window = 57.3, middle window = 48.7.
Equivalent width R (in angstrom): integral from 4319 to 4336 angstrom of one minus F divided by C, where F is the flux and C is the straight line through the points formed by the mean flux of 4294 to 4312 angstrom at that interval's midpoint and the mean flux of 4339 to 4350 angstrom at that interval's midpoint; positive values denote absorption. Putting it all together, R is -3.21 angstrom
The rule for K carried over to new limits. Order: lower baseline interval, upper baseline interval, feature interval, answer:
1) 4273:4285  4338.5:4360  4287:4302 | 1.9 angstrom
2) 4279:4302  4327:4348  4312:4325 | -1.2 angstrom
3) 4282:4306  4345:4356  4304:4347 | 1.1 angstrom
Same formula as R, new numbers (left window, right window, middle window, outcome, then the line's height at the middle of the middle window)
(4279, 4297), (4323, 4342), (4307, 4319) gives 0.9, 53.7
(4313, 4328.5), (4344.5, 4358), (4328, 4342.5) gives 0.7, 60.1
